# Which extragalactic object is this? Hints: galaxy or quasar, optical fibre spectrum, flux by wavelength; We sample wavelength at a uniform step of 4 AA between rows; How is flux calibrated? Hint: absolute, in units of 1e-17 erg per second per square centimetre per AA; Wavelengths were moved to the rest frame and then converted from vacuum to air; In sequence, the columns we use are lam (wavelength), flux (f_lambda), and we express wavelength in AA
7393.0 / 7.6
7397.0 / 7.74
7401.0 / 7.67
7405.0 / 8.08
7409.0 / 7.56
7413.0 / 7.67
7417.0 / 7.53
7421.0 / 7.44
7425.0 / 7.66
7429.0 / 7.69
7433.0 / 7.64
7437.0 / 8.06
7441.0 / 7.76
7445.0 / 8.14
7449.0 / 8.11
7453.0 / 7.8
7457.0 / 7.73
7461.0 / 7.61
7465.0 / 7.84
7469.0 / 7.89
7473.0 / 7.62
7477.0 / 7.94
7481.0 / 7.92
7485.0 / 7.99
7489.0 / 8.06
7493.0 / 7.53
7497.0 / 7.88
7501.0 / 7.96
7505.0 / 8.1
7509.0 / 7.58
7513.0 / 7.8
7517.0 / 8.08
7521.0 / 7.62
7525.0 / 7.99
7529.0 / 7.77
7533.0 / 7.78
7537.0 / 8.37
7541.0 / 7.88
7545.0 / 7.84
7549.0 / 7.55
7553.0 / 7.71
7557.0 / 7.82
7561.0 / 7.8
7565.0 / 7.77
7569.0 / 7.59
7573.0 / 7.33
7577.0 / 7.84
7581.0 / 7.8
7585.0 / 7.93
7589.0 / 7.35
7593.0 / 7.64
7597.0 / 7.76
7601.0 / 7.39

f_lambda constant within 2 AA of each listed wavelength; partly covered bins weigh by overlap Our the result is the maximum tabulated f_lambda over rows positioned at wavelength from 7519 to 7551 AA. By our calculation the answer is 8.37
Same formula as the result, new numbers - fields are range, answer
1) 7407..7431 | 7.69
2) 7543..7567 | 7.84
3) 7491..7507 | 8.1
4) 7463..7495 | 8.06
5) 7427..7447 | 8.14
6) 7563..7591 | 7.93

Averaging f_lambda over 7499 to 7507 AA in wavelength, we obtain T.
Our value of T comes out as 8.03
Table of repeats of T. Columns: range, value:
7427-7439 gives 7.8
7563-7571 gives 7.68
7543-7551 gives 7.7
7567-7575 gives 7.46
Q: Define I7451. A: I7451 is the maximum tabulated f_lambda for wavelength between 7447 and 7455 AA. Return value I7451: 8.11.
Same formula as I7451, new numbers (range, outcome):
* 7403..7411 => 8.08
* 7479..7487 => 7.99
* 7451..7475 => 7.89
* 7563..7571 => 7.77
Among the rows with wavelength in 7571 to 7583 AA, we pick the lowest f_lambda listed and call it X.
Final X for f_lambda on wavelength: 7.33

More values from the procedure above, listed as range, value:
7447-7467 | 7.61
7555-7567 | 7.77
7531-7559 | 7.55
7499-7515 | 7.58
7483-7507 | 7.53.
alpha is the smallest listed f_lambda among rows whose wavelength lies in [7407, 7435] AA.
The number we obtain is 7.44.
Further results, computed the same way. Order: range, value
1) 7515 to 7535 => 7.62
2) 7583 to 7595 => 7.35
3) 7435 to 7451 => 7.76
